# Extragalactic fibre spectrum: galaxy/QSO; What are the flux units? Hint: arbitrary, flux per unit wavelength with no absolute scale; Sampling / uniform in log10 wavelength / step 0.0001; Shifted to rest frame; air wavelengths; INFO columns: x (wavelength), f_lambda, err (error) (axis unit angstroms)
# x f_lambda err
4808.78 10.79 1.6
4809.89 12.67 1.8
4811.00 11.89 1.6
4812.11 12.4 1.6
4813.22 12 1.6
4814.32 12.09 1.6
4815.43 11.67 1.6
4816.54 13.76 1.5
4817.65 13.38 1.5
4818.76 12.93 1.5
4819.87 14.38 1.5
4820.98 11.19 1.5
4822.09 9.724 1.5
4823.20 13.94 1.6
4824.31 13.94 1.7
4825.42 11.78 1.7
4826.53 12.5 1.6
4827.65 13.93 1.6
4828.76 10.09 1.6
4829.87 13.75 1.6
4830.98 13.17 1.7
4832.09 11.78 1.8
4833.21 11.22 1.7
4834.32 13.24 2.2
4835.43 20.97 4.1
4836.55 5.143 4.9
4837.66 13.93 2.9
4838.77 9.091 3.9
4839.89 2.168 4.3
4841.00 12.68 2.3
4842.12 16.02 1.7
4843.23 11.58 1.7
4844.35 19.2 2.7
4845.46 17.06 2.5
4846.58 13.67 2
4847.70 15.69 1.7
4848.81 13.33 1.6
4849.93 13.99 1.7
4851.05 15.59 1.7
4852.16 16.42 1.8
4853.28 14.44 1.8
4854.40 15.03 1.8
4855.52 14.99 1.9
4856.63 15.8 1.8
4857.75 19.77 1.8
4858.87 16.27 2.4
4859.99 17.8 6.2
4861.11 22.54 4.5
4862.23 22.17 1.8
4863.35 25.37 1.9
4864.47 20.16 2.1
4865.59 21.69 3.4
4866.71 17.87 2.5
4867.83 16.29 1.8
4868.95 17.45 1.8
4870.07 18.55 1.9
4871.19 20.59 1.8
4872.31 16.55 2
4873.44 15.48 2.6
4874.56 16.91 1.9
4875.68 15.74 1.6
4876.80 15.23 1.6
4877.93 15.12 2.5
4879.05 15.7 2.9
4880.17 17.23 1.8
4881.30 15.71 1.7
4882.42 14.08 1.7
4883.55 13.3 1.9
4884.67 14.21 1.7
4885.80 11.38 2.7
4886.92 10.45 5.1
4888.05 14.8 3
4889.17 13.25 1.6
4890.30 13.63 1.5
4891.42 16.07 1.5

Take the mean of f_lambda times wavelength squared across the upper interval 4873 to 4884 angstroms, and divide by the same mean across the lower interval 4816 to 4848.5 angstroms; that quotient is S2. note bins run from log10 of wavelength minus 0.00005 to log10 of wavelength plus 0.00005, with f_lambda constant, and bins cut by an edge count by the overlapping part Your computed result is 1.23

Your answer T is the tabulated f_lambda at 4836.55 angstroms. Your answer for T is 5.143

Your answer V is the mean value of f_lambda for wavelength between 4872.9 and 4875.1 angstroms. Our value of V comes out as 16.2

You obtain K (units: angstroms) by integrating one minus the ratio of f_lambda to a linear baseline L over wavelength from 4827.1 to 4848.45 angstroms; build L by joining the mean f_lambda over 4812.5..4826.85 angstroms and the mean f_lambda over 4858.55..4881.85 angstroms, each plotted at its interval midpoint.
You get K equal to 2.5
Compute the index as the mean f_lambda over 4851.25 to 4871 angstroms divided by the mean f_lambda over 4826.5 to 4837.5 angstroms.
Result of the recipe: 1.46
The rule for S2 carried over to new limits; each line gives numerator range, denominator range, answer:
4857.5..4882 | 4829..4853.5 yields 1.38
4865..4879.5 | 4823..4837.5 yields 1.37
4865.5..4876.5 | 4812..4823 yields 1.44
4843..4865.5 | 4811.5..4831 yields 1.39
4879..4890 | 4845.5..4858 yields 0.92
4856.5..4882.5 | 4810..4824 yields 1.48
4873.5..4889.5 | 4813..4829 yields 1.19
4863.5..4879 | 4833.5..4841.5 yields 1.62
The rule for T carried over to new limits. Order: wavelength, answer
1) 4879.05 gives 15.7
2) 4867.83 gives 16.29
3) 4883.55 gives 13.3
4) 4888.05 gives 14.8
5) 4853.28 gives 14.44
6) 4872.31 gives 16.55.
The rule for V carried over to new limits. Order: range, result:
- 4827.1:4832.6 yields 12.6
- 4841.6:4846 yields 16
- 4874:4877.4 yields 15.9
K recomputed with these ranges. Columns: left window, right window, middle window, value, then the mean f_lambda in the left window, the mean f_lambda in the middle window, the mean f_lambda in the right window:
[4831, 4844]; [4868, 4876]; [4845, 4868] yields -3.93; 11.8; 17.4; 17.3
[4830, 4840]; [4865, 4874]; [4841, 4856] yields -0.97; 11.7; 15.1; 18.1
